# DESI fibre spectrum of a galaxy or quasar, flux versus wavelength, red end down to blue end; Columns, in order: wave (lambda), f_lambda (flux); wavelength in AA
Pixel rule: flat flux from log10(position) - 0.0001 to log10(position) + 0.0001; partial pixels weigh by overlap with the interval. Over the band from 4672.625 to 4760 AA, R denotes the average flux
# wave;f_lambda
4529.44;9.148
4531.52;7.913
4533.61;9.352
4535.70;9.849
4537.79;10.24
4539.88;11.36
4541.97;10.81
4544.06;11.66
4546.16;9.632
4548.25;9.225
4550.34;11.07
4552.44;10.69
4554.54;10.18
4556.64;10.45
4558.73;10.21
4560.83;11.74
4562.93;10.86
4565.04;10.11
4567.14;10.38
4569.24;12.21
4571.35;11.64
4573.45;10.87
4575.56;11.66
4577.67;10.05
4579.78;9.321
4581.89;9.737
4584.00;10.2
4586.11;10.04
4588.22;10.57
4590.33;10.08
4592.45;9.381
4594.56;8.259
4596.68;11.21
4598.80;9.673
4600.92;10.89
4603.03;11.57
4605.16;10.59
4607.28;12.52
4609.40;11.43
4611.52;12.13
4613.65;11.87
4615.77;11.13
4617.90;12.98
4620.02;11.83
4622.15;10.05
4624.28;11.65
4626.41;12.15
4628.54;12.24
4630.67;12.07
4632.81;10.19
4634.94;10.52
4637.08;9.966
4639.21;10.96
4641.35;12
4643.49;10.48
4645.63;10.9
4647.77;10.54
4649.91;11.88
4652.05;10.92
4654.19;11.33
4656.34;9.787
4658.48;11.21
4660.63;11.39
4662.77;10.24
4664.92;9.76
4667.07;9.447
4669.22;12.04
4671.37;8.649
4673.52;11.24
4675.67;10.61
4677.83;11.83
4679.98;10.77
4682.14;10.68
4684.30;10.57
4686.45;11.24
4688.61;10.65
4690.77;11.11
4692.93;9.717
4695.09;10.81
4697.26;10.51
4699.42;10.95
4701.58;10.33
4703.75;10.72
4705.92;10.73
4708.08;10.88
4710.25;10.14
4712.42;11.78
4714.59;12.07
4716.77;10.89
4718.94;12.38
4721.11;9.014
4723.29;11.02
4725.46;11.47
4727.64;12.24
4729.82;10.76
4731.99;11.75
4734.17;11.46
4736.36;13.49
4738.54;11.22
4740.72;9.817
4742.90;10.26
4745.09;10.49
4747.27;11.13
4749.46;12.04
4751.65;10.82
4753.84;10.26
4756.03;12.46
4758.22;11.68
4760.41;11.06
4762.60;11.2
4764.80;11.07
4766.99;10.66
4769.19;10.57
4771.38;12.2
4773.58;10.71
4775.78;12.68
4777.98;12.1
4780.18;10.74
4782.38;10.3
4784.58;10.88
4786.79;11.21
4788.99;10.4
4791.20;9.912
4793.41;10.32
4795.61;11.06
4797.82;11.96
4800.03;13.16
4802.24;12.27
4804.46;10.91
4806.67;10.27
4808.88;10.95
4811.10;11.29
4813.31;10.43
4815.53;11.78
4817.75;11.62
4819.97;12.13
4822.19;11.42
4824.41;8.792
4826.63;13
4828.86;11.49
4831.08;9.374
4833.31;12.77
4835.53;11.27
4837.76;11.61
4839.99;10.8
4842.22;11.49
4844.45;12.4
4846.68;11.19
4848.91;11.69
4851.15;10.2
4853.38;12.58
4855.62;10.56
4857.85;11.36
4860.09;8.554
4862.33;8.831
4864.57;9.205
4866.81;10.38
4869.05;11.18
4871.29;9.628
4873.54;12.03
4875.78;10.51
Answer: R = 11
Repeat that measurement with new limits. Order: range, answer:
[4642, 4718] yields 10.8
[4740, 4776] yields 11.1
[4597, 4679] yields 11.1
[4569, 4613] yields 10.6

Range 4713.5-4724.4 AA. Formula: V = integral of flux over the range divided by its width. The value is 11.1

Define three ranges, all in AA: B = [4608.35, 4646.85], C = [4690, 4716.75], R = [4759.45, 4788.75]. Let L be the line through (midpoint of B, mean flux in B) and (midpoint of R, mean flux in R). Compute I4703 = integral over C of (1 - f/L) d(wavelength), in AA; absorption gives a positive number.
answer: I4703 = 1.1 AA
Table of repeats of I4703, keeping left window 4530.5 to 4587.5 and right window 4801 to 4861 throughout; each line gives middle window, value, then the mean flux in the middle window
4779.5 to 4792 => 0.6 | 10.6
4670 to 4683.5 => 0.1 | 10.7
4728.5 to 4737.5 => -0.8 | 11.9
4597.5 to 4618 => -1.6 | 11.4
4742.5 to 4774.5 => -0.4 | 11.1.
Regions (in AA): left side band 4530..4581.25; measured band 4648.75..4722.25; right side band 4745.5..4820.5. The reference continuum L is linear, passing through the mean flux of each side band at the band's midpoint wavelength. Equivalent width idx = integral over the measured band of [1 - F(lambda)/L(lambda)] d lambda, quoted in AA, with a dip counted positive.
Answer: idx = 0.9 AA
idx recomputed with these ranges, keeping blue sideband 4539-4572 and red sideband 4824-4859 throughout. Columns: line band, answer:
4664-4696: 1.14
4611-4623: -0.88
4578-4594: 1.41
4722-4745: -0.37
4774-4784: -0.15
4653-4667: 0.54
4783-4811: 0.35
